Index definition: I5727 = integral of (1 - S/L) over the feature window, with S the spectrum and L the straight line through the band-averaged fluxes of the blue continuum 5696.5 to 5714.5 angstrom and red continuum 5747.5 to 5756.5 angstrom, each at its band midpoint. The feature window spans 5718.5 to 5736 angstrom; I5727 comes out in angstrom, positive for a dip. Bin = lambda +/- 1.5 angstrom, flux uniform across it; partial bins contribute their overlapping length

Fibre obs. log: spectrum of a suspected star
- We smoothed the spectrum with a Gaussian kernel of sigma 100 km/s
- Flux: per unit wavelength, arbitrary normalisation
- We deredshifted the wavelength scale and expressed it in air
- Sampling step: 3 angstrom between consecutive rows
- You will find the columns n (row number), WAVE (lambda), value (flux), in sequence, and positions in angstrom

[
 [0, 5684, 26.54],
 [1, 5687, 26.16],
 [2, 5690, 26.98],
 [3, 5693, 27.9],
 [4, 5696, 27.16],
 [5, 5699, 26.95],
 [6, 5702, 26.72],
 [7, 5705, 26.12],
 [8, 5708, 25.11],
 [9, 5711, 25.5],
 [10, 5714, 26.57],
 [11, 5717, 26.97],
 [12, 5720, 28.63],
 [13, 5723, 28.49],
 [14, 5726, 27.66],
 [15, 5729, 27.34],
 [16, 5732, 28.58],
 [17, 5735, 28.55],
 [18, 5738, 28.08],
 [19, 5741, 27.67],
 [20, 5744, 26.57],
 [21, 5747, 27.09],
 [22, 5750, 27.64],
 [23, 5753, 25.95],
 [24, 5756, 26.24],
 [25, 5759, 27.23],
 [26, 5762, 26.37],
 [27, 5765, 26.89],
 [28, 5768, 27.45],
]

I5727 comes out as -1.2 angstrom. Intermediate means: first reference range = 26.2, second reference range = 26.7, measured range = 28.2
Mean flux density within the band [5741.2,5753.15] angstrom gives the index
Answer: 27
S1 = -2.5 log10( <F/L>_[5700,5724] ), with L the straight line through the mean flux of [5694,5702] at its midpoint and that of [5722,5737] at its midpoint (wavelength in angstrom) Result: 0.03 mag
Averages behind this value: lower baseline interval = 27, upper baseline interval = 28.1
